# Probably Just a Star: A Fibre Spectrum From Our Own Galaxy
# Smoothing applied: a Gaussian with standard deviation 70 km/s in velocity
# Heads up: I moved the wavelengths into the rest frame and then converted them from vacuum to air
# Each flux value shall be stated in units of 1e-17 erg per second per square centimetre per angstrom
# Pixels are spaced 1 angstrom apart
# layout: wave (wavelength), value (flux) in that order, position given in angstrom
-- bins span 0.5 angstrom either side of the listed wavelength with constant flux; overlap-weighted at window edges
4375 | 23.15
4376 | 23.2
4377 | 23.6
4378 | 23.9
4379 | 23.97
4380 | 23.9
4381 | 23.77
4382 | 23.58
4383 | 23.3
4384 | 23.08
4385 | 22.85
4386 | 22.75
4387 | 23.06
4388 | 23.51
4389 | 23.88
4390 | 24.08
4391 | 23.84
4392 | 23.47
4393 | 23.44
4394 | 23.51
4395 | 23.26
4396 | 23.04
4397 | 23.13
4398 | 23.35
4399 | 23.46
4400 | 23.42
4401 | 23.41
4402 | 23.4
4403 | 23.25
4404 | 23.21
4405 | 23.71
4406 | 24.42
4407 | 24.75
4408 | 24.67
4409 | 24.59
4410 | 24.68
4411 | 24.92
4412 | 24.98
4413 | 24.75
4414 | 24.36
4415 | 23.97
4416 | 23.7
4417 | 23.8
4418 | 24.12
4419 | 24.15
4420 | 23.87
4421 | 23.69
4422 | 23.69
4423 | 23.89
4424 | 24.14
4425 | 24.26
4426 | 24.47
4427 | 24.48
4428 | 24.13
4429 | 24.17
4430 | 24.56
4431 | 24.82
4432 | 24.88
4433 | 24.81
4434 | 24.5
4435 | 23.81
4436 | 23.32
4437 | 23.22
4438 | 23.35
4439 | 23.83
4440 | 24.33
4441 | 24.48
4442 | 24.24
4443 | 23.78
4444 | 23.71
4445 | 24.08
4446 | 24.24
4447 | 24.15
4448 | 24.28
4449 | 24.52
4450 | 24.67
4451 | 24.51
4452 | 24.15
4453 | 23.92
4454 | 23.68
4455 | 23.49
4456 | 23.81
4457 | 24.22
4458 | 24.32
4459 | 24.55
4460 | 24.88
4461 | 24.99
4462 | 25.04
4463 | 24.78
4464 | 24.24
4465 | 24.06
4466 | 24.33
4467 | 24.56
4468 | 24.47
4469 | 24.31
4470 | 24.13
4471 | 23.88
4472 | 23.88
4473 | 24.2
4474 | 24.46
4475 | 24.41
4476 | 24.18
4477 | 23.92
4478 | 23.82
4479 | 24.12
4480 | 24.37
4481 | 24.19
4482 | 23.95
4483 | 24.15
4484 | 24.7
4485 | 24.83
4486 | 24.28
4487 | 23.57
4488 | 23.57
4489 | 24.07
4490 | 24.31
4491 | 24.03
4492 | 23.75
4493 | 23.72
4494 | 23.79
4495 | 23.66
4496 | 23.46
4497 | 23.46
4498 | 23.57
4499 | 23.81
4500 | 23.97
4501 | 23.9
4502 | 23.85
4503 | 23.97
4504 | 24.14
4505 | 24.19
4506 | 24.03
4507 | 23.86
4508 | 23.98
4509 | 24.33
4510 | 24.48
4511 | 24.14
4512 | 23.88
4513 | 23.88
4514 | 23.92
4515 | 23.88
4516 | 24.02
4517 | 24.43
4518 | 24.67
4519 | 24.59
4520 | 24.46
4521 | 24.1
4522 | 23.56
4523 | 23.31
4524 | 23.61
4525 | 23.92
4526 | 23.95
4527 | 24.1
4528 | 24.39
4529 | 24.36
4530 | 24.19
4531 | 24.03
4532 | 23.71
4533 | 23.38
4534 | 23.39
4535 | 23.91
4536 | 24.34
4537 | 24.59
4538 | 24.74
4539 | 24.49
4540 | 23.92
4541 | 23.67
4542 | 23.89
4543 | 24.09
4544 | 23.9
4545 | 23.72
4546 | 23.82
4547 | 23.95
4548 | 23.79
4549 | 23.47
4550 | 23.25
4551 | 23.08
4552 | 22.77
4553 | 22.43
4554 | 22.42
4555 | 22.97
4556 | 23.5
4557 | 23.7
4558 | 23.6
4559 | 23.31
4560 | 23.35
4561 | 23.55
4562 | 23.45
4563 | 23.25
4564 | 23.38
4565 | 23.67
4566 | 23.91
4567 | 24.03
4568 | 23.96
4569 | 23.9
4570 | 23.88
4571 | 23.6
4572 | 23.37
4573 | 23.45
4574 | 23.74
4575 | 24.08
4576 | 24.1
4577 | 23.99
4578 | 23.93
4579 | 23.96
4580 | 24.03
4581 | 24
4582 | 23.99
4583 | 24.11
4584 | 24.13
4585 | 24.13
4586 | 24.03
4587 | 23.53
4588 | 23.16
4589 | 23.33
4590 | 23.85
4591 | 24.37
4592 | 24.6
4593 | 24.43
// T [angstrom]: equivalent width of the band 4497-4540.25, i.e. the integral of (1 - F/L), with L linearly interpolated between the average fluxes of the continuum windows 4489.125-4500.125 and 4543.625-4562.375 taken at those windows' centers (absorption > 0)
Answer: -0.79 angstrom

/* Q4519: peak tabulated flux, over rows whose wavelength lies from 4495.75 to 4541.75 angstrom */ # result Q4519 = 24.74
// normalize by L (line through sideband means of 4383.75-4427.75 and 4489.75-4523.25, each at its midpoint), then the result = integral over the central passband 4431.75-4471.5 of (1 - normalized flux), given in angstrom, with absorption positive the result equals -0.52 angstrom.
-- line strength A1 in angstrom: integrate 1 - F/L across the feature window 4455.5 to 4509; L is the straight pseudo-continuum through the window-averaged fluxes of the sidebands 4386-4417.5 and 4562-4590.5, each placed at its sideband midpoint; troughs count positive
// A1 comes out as -0.7 angstrom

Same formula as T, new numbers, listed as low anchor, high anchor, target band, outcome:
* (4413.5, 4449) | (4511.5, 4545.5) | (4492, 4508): 0.1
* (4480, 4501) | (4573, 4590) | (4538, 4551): 0.0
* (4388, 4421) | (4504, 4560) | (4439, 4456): -0.2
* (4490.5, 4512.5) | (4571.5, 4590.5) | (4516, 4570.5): 0.2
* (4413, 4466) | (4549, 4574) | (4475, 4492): -0.2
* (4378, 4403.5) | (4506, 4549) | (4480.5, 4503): -0.1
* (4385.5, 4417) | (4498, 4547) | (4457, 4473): -0.3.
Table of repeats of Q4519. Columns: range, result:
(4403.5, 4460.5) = 24.98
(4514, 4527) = 24.67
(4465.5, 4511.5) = 24.83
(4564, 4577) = 24.1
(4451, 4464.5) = 25.04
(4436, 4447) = 24.48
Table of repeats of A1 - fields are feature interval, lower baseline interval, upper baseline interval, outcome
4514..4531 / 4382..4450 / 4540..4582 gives -0.3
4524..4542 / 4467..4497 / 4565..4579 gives -0.1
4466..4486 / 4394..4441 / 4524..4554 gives -0.3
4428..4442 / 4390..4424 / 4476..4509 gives -0.1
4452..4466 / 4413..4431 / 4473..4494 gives -0.1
